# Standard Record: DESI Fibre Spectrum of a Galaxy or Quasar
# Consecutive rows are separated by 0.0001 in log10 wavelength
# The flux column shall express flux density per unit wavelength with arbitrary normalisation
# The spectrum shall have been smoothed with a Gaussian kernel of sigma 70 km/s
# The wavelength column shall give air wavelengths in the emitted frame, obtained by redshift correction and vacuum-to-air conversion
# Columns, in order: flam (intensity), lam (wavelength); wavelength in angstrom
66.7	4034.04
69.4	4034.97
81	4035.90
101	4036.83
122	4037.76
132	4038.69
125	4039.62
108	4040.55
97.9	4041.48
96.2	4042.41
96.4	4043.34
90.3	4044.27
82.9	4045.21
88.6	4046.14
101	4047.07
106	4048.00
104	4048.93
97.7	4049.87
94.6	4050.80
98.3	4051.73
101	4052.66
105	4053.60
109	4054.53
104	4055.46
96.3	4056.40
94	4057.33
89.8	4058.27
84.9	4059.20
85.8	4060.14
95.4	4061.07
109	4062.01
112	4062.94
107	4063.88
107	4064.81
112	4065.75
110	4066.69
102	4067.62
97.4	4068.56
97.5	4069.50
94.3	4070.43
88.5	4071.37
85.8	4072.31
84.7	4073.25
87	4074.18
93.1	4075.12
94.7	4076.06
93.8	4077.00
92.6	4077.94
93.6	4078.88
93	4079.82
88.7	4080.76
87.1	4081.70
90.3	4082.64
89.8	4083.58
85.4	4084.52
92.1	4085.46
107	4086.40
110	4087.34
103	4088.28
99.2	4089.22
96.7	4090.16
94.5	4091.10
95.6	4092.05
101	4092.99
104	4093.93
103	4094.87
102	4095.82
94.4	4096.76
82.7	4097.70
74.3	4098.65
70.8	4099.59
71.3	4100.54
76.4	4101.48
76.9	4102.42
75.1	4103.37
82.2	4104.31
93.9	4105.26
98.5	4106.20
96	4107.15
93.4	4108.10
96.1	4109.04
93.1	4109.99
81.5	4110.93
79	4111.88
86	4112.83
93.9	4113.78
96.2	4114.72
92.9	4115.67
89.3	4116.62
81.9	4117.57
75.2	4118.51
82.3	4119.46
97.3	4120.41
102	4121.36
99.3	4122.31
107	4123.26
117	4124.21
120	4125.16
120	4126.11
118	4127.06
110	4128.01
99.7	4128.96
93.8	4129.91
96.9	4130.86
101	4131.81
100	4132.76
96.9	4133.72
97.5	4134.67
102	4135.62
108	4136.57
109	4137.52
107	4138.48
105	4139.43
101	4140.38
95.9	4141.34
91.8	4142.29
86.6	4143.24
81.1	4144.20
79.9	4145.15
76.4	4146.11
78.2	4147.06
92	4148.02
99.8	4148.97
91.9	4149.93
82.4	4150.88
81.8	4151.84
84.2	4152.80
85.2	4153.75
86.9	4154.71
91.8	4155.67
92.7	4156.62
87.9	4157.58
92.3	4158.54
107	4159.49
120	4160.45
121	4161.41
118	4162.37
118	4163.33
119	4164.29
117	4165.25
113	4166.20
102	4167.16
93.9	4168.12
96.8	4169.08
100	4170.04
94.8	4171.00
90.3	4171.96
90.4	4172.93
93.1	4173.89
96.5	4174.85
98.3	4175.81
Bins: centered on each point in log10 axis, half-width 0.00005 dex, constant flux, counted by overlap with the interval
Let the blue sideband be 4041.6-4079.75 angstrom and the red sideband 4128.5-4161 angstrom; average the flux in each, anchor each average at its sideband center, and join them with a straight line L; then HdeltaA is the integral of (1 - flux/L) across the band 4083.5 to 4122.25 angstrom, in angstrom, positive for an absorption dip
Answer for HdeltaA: 2.0 angstrom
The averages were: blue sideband 97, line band 90.7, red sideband 94.3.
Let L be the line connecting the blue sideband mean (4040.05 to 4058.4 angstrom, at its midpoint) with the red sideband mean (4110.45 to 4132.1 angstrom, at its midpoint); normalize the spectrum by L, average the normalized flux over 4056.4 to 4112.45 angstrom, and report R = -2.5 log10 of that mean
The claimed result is 0.05 mag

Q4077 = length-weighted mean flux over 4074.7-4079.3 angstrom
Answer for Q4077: 93.5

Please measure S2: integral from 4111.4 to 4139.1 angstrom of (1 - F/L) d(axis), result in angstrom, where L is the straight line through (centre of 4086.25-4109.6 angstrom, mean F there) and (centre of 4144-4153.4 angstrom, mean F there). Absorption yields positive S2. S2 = -3.6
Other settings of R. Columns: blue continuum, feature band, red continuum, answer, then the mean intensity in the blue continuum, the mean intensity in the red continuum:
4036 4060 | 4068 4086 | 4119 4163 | 0.10 mag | 100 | 98.2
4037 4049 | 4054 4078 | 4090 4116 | 0.01 mag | 104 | 89.2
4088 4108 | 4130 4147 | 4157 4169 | 0.06 mag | 90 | 109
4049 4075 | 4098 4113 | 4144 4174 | 0.16 mag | 98.2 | 96.4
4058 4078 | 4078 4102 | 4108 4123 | 0.02 mag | 96.7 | 90.1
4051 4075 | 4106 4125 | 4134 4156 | 0.01 mag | 98.2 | 92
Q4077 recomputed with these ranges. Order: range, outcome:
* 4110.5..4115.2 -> 87.3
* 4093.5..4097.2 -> 101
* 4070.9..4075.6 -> 87.8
